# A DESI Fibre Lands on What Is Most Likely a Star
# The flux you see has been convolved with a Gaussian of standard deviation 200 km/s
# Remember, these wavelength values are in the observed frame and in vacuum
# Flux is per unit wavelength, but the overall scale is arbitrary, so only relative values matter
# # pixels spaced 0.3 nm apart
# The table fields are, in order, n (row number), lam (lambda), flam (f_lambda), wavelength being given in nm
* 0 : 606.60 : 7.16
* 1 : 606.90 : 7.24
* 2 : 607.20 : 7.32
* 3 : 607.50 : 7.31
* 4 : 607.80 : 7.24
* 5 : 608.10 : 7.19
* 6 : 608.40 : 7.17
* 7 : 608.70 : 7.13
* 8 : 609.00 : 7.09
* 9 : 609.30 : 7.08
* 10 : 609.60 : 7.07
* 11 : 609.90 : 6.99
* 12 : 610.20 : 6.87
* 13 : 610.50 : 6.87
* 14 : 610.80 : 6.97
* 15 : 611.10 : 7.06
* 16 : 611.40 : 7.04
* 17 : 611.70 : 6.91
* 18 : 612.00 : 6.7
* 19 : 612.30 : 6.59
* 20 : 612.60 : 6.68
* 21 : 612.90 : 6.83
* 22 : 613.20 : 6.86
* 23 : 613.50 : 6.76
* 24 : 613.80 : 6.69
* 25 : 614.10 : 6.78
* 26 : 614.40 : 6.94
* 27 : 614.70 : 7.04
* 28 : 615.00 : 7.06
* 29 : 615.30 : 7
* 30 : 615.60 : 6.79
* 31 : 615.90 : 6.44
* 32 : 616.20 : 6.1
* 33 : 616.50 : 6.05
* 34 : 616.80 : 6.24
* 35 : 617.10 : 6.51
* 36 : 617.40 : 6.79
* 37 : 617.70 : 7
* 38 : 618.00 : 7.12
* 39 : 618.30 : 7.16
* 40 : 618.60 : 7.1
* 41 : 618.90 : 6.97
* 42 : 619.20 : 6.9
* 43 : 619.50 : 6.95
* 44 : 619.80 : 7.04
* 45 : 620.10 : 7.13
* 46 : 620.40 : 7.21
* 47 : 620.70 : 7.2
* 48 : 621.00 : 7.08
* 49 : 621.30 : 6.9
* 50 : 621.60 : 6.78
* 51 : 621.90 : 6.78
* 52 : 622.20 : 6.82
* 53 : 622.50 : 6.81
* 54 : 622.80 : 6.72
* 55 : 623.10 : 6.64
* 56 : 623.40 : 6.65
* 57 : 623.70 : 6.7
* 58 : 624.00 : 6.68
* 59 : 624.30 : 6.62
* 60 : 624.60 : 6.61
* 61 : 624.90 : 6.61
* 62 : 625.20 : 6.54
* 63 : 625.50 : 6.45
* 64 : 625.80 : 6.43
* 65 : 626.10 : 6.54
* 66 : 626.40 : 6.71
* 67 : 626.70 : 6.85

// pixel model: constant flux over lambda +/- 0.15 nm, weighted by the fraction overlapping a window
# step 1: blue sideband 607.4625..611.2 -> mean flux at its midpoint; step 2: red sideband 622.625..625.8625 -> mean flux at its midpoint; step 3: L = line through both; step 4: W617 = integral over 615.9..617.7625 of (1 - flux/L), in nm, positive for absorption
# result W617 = 0.11 nm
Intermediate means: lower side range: 7.07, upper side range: 6.61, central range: 6.42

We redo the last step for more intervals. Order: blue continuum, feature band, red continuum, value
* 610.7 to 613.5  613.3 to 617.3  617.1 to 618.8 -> 0.16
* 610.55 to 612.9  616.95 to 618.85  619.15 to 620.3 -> 0.01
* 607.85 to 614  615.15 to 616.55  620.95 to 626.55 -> 0.07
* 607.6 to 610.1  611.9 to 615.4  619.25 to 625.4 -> 0.09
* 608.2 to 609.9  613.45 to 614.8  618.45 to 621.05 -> 0.05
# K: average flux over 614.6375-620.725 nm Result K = 6.84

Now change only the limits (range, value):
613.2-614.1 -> 6.76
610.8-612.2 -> 6.92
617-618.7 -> 6.96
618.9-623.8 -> 6.9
